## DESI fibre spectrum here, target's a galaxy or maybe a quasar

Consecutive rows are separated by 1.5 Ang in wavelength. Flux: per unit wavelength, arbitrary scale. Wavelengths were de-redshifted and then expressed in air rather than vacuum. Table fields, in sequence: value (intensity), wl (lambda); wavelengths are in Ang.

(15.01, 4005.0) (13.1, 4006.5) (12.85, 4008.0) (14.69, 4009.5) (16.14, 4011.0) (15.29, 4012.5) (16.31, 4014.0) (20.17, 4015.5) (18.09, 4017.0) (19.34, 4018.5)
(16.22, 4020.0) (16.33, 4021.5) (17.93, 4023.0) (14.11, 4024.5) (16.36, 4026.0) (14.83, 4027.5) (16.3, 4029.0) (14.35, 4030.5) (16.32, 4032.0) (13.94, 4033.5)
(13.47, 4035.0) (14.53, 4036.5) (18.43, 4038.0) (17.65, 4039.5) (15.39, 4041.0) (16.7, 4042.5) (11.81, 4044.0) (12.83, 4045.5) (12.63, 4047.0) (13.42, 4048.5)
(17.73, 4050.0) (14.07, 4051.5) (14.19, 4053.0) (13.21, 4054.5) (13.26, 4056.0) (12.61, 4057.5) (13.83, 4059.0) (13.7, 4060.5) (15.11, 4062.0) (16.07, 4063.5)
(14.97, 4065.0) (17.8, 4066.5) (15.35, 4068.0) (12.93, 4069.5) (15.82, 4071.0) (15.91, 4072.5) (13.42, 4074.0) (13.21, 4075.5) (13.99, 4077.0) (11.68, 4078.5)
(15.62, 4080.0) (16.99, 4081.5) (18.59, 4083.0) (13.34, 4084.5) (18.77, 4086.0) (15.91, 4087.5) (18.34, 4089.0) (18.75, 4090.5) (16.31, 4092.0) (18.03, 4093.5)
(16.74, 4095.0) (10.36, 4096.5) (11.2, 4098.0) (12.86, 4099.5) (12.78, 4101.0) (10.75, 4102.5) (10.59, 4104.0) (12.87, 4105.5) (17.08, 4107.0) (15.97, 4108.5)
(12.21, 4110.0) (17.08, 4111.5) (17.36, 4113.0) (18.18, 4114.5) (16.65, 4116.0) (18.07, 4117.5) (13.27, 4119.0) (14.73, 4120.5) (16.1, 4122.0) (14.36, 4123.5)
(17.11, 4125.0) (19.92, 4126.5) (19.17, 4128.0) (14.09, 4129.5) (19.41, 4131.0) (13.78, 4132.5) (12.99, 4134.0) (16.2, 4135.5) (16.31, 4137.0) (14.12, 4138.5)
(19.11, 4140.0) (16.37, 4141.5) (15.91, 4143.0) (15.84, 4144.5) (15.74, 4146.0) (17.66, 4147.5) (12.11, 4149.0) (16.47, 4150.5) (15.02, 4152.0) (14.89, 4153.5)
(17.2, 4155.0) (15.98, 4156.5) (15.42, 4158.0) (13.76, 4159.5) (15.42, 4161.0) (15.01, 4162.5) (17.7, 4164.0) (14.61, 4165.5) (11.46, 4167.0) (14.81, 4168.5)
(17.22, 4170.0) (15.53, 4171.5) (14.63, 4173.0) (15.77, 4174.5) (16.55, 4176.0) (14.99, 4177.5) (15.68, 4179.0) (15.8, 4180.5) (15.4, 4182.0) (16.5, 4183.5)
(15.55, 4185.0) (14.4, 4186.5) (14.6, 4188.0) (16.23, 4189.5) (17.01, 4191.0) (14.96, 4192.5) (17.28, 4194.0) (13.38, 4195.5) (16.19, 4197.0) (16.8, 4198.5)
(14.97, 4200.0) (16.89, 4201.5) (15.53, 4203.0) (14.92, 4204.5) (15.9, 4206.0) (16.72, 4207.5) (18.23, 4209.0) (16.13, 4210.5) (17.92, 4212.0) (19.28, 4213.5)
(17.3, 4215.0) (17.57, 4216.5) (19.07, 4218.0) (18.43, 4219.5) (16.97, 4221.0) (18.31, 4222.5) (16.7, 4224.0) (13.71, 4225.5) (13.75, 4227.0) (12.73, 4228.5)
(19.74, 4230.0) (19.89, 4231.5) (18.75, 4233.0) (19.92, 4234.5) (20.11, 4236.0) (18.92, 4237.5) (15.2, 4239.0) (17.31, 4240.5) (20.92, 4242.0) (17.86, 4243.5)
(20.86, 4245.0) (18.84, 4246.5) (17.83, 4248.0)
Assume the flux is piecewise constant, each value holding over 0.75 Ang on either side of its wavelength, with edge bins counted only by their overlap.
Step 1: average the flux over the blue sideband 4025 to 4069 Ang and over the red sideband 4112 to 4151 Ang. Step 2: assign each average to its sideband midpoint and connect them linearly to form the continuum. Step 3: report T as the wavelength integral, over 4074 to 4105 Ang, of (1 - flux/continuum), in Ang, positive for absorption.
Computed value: 1.6 Ang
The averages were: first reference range 14.8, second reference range 16.2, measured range 14.7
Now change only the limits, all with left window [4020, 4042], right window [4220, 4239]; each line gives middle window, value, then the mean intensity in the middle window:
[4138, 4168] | 2.2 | 15.5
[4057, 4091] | 1.6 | 15.3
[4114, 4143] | 0.5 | 16.3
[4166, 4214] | 3.5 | 15.8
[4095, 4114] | 3.2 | 13.6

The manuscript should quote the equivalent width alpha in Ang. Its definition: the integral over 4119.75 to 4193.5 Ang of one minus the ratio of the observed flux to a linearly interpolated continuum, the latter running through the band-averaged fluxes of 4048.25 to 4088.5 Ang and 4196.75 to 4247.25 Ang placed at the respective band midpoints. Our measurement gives 2.9 Ang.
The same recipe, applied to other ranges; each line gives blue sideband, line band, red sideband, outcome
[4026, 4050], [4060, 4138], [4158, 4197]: -1.1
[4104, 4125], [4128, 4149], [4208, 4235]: 0.0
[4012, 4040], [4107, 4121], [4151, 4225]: 0.1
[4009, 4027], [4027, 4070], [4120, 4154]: 4.7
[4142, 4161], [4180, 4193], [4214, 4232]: 0.5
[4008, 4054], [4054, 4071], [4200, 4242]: 1.5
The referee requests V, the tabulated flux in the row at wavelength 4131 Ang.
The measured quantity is 19.41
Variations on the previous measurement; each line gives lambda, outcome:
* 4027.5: 14.83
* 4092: 16.31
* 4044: 11.81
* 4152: 15.02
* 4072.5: 15.91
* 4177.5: 14.99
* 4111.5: 17.08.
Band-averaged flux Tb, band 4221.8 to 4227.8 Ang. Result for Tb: 15.6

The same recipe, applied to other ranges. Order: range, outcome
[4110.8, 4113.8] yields 17.2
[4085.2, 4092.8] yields 17.6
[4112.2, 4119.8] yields 16.7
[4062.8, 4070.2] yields 15.4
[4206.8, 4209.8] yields 17.5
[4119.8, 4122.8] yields 15.4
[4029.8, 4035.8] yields 14.5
